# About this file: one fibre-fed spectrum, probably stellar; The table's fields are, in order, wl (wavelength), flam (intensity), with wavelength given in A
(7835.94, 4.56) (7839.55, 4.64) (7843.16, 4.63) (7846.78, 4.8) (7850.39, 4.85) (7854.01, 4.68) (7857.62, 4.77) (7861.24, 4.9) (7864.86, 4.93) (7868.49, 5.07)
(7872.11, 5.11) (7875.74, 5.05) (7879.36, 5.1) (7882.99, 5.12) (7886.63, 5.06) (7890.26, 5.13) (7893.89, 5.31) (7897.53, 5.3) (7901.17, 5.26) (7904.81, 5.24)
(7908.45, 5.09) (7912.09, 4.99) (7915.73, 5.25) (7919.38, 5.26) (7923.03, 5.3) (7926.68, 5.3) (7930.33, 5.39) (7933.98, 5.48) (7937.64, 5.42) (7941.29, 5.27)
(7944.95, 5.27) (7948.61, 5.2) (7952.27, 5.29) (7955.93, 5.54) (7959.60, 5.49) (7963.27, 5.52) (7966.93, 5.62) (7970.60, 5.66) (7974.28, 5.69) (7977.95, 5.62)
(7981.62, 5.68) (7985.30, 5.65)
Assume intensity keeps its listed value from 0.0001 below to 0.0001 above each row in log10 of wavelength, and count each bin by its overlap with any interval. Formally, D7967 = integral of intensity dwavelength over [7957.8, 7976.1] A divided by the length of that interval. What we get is 5.59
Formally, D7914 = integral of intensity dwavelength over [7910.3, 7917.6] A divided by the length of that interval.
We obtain 5.12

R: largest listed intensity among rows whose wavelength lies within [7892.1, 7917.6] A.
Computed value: 5.31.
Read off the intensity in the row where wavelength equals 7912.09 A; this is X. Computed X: 4.99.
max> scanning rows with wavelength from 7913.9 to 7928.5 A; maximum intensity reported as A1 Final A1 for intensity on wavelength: 5.3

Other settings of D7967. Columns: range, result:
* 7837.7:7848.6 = 4.69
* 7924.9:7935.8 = 5.39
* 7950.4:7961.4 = 5.44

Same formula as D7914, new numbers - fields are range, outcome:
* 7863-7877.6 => 5.04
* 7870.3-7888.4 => 5.09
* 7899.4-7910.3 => 5.2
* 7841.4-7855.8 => 4.74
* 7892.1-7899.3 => 5.3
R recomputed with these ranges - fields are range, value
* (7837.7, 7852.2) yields 4.85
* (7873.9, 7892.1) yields 5.13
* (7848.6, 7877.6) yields 5.11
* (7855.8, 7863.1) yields 4.9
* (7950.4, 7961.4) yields 5.54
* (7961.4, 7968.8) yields 5.62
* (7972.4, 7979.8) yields 5.69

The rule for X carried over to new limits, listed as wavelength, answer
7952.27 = 5.29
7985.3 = 5.65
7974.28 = 5.69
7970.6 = 5.66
